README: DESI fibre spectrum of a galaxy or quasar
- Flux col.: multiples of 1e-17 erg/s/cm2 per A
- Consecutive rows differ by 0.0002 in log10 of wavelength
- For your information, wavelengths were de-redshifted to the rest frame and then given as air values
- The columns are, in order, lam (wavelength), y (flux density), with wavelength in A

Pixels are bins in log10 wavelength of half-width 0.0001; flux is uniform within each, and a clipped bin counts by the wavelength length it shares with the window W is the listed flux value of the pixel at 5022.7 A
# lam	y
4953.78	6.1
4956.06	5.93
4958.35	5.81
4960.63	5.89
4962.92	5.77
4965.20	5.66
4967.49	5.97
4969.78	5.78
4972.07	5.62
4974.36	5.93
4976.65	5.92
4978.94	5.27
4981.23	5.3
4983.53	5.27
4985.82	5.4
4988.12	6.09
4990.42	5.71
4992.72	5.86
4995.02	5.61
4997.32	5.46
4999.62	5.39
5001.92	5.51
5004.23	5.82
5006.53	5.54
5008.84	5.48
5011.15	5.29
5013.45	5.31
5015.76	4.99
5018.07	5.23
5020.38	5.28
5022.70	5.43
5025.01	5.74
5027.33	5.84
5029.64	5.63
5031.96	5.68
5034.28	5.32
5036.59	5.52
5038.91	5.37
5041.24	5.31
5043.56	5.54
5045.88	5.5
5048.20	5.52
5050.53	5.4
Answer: 5.43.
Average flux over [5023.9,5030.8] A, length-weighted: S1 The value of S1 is 5.74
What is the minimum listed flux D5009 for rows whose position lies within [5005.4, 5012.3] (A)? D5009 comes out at 5.29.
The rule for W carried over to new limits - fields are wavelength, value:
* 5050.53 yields 5.4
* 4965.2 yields 5.66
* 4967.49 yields 5.97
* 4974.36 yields 5.93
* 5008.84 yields 5.48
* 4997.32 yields 5.46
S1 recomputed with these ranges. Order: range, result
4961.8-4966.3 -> 5.72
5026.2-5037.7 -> 5.6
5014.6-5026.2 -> 5.33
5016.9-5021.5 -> 5.26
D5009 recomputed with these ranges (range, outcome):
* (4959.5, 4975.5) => 5.62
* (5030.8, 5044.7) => 5.31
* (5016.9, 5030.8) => 5.23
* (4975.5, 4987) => 5.27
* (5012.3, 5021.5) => 4.99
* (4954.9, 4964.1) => 5.77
